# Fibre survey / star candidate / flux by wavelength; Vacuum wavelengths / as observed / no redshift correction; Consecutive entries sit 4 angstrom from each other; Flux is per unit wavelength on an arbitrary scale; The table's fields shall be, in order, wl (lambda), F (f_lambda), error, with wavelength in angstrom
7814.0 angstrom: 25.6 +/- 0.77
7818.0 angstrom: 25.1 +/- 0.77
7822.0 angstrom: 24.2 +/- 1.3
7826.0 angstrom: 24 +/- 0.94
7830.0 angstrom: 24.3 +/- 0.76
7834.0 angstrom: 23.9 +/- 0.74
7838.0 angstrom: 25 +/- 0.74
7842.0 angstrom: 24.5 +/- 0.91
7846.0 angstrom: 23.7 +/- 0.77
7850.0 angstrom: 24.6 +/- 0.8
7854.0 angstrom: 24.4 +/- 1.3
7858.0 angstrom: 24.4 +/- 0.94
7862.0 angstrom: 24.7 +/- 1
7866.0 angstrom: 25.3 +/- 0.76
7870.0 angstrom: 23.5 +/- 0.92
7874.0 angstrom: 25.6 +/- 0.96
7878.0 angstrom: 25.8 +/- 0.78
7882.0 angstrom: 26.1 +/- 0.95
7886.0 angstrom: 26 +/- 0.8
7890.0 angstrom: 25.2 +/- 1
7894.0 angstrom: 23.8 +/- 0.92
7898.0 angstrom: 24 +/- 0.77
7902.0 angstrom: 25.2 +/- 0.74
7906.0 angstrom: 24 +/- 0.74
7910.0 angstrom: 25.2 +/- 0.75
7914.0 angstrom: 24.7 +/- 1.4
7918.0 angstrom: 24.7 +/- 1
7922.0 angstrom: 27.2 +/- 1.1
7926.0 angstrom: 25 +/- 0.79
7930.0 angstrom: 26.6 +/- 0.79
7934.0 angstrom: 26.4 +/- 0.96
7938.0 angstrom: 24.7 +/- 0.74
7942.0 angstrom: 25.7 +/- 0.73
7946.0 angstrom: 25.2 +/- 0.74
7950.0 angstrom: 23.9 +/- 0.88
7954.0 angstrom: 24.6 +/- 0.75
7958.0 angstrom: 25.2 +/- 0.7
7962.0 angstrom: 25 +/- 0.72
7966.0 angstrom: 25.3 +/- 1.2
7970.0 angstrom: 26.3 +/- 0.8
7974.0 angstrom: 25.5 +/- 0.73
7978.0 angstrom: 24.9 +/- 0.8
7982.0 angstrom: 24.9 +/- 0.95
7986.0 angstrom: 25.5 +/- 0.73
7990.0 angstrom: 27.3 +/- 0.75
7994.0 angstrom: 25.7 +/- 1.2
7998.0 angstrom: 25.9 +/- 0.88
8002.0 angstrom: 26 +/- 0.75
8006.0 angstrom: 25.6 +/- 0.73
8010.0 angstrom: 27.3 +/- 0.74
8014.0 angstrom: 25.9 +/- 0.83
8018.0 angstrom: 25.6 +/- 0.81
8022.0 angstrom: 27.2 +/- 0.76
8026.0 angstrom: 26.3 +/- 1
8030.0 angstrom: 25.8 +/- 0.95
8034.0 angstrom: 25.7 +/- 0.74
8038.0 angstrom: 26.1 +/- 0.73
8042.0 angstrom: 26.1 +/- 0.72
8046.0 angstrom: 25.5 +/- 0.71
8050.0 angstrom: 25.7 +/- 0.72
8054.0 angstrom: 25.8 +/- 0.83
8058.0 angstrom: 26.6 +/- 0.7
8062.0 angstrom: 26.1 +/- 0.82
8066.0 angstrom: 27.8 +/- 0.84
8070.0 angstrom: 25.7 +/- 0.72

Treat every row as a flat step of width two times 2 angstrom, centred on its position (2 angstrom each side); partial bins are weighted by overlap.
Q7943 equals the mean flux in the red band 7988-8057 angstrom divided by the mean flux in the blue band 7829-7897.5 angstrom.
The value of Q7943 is 1.05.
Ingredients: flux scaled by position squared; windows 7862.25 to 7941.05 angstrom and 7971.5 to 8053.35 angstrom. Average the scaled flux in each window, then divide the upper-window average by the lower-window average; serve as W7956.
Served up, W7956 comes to 1.1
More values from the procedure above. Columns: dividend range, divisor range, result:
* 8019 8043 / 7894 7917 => 1.10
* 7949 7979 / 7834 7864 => 1.06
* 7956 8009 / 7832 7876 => 1.08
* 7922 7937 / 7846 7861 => 1.09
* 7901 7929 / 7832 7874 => 1.05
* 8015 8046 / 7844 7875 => 1.11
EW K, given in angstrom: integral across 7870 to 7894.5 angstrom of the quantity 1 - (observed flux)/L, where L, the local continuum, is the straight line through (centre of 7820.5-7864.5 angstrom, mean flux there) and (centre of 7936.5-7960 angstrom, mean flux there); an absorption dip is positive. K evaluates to -0.8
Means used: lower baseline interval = 24.3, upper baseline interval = 24.9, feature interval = 25.4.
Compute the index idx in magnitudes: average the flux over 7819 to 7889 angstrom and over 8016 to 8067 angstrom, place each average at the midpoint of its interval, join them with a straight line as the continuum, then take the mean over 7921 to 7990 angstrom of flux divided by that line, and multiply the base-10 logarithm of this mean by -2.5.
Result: 0.002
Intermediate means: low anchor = 24.7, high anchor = 26.1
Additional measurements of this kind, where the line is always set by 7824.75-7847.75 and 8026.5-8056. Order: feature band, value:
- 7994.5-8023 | -0.02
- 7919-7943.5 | -0.04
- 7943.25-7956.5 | 0.02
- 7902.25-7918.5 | 0.01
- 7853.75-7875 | -0.01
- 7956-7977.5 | -0.01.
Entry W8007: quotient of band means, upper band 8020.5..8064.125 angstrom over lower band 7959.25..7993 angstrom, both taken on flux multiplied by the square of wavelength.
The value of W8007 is 1.0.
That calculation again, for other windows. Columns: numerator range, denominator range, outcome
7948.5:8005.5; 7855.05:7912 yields 1.05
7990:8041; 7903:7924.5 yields 1.07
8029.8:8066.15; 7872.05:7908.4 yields 1.08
